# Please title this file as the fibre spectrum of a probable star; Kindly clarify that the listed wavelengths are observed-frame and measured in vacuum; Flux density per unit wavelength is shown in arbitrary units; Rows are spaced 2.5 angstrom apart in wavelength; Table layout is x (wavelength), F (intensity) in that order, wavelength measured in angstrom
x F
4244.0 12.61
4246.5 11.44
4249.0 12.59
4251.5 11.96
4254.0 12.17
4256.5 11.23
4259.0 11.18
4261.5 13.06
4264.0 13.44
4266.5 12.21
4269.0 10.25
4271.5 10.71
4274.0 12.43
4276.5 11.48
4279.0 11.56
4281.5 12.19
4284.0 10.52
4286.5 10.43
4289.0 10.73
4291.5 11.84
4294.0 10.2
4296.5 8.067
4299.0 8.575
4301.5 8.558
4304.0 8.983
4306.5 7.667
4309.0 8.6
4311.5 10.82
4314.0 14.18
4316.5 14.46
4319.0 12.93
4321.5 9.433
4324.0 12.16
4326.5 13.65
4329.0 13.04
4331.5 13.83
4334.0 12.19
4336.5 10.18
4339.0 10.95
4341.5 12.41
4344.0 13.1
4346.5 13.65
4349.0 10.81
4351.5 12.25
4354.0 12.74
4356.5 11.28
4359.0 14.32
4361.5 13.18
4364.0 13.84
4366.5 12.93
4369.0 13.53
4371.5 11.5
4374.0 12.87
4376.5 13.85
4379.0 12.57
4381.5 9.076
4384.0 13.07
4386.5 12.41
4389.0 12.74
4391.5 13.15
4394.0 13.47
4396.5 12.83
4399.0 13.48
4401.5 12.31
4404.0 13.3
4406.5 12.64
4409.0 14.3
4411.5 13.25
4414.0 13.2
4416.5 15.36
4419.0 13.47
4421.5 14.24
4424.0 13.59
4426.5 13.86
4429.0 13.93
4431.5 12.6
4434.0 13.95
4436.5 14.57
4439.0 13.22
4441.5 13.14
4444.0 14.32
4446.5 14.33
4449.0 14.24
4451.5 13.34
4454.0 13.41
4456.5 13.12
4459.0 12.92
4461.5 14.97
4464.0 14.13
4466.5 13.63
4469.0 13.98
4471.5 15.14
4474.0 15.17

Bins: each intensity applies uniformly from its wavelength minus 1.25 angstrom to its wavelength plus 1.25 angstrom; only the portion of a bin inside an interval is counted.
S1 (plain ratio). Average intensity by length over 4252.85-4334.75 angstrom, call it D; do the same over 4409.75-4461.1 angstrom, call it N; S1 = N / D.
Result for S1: 1.2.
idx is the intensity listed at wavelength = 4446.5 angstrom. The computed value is 14.33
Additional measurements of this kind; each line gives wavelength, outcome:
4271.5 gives 10.71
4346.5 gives 13.65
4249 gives 12.59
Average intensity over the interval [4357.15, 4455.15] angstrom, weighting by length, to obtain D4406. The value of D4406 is 13.3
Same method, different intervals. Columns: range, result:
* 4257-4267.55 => 12.4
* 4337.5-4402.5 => 12.6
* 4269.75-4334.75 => 11.1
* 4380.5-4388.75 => 11.7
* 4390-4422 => 13.4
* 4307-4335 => 12.2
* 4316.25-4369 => 12.5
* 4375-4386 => 12.2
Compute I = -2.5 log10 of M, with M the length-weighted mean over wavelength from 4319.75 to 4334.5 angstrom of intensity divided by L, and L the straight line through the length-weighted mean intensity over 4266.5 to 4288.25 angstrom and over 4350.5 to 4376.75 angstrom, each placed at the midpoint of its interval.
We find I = -0.02 mag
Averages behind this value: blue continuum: 11.2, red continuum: 12.9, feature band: 12.4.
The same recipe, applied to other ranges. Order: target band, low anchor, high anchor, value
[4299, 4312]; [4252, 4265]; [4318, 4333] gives 0.37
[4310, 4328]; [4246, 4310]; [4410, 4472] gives -0.08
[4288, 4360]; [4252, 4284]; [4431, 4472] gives 0.09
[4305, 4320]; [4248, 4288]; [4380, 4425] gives 0.07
